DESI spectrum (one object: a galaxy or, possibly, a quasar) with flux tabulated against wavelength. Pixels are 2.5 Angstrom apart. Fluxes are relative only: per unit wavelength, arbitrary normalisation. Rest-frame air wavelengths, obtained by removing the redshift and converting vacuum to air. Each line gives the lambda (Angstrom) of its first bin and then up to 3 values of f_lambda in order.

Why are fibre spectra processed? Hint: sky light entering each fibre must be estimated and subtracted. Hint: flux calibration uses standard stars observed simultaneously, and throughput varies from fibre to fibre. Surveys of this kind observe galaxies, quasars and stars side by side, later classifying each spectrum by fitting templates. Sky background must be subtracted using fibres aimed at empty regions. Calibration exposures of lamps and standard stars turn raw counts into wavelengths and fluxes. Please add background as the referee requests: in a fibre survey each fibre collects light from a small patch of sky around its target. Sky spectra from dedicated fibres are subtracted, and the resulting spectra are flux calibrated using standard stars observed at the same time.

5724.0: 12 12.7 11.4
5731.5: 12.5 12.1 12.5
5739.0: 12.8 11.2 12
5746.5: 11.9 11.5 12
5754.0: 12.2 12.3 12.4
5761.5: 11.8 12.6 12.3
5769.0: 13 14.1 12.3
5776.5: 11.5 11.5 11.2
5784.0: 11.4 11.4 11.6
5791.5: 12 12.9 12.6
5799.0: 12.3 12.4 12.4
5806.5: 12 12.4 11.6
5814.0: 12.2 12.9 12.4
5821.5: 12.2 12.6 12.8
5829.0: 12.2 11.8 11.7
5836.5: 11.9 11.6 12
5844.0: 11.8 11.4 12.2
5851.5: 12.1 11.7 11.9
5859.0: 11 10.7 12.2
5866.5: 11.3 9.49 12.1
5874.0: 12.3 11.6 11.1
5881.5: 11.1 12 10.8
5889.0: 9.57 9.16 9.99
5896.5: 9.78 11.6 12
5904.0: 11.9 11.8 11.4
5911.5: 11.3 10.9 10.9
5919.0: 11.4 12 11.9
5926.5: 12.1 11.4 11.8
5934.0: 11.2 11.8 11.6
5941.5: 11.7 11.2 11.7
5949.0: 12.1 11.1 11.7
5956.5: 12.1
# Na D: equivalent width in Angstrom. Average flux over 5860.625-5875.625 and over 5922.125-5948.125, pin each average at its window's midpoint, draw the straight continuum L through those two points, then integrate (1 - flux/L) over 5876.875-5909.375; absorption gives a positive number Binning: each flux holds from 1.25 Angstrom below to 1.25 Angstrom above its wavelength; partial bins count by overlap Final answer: 1.5 Angstrom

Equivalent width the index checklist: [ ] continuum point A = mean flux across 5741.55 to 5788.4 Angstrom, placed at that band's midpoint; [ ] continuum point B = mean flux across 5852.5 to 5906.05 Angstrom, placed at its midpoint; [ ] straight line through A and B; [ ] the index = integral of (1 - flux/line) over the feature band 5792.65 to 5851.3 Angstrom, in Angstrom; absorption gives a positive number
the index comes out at -3.0 Angstrom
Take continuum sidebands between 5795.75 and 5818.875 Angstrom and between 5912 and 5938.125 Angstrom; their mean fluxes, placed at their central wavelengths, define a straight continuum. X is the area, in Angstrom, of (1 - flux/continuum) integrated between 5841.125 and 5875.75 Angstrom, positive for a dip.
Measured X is 1.2 Angstrom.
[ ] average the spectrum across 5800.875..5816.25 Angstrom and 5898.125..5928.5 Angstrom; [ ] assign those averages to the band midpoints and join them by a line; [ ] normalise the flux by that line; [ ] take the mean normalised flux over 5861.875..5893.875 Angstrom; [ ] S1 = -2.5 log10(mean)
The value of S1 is 0.08 mag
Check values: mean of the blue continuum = 12.2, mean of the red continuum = 11.6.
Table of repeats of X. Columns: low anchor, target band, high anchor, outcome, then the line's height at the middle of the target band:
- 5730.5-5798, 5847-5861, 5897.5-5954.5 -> 0.15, 11.8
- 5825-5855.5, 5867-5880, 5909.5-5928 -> 0.47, 11.8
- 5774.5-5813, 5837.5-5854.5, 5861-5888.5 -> -0.44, 11.5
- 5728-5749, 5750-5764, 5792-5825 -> -0.06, 12.1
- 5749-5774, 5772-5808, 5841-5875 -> 0.54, 12.2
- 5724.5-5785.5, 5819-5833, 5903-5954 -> -0.49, 11.9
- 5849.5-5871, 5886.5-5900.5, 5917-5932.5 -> 1.72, 11.5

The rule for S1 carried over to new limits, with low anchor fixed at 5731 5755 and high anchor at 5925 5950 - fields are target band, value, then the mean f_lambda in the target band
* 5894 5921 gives 0.04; 11.3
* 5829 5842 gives 0.00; 11.8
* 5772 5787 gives 0.03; 11.7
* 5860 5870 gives 0.08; 11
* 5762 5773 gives -0.08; 12.9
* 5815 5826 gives -0.06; 12.5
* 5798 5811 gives -0.03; 12.3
